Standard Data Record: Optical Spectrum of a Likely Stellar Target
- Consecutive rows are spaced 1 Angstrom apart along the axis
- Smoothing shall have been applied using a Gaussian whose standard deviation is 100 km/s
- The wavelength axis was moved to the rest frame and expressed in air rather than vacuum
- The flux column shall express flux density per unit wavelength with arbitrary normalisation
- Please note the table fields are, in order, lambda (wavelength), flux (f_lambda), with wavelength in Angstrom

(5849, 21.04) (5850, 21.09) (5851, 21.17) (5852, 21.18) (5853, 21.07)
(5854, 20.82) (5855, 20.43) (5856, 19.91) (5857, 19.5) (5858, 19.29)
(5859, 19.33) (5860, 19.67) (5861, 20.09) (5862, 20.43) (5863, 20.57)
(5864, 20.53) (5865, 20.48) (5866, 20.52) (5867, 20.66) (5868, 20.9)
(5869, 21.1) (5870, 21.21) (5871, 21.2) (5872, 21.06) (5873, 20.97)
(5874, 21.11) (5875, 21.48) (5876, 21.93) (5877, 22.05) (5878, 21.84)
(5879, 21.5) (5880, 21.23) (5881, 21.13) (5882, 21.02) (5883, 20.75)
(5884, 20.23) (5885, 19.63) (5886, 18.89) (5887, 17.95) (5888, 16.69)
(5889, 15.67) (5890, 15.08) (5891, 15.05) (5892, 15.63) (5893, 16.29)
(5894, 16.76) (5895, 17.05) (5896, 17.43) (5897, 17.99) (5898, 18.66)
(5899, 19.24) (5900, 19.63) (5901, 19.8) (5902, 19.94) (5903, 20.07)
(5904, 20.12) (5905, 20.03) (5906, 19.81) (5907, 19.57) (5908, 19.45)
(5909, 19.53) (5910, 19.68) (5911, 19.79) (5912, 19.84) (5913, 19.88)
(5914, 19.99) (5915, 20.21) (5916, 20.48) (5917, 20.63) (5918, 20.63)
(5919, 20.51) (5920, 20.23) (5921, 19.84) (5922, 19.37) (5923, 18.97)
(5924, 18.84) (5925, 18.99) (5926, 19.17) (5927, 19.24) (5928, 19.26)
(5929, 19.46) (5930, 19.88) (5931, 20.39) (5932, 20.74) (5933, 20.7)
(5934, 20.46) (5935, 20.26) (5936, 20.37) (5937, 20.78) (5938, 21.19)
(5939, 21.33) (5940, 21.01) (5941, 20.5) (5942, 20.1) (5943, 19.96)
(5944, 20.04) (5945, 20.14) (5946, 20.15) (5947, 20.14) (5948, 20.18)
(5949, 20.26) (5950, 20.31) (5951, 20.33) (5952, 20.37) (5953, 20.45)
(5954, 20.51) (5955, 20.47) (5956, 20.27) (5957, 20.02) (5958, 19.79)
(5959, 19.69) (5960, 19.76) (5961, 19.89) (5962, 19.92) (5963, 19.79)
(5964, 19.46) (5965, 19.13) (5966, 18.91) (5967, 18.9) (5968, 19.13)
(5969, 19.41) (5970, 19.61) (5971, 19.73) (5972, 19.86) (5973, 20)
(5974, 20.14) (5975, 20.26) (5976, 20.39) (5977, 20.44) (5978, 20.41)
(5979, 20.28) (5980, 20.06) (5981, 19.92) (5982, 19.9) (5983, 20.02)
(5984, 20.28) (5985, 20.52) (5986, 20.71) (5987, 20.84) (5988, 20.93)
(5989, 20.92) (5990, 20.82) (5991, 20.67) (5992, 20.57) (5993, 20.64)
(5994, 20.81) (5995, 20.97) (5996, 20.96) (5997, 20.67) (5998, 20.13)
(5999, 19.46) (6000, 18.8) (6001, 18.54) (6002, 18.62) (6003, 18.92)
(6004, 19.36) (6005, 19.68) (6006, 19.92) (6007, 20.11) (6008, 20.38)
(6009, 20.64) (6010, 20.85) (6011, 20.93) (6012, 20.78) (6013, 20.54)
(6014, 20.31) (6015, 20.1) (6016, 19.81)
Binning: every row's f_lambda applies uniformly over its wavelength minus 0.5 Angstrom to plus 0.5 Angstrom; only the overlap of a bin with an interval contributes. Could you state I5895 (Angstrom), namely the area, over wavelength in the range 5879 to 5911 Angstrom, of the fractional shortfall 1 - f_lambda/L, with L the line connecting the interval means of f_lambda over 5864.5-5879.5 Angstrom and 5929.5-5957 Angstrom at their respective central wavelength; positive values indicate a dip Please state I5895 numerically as 3.3 Angstrom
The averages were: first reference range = 21.2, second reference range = 20.4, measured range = 18.8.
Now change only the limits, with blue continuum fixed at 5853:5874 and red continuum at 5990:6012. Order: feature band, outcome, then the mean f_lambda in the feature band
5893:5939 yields 1.55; 19.6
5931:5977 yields 0.27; 20.1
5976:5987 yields -0.07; 20.3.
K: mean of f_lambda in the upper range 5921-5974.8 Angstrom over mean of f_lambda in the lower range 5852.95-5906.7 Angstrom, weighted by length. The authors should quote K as 1.0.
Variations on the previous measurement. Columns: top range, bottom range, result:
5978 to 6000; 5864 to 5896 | 1.04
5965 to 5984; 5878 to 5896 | 1.08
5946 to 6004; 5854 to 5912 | 1.02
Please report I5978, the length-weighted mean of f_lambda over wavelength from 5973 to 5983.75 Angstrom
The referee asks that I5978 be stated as 20.2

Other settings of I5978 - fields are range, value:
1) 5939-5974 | 20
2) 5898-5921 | 19.9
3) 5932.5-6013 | 20.2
